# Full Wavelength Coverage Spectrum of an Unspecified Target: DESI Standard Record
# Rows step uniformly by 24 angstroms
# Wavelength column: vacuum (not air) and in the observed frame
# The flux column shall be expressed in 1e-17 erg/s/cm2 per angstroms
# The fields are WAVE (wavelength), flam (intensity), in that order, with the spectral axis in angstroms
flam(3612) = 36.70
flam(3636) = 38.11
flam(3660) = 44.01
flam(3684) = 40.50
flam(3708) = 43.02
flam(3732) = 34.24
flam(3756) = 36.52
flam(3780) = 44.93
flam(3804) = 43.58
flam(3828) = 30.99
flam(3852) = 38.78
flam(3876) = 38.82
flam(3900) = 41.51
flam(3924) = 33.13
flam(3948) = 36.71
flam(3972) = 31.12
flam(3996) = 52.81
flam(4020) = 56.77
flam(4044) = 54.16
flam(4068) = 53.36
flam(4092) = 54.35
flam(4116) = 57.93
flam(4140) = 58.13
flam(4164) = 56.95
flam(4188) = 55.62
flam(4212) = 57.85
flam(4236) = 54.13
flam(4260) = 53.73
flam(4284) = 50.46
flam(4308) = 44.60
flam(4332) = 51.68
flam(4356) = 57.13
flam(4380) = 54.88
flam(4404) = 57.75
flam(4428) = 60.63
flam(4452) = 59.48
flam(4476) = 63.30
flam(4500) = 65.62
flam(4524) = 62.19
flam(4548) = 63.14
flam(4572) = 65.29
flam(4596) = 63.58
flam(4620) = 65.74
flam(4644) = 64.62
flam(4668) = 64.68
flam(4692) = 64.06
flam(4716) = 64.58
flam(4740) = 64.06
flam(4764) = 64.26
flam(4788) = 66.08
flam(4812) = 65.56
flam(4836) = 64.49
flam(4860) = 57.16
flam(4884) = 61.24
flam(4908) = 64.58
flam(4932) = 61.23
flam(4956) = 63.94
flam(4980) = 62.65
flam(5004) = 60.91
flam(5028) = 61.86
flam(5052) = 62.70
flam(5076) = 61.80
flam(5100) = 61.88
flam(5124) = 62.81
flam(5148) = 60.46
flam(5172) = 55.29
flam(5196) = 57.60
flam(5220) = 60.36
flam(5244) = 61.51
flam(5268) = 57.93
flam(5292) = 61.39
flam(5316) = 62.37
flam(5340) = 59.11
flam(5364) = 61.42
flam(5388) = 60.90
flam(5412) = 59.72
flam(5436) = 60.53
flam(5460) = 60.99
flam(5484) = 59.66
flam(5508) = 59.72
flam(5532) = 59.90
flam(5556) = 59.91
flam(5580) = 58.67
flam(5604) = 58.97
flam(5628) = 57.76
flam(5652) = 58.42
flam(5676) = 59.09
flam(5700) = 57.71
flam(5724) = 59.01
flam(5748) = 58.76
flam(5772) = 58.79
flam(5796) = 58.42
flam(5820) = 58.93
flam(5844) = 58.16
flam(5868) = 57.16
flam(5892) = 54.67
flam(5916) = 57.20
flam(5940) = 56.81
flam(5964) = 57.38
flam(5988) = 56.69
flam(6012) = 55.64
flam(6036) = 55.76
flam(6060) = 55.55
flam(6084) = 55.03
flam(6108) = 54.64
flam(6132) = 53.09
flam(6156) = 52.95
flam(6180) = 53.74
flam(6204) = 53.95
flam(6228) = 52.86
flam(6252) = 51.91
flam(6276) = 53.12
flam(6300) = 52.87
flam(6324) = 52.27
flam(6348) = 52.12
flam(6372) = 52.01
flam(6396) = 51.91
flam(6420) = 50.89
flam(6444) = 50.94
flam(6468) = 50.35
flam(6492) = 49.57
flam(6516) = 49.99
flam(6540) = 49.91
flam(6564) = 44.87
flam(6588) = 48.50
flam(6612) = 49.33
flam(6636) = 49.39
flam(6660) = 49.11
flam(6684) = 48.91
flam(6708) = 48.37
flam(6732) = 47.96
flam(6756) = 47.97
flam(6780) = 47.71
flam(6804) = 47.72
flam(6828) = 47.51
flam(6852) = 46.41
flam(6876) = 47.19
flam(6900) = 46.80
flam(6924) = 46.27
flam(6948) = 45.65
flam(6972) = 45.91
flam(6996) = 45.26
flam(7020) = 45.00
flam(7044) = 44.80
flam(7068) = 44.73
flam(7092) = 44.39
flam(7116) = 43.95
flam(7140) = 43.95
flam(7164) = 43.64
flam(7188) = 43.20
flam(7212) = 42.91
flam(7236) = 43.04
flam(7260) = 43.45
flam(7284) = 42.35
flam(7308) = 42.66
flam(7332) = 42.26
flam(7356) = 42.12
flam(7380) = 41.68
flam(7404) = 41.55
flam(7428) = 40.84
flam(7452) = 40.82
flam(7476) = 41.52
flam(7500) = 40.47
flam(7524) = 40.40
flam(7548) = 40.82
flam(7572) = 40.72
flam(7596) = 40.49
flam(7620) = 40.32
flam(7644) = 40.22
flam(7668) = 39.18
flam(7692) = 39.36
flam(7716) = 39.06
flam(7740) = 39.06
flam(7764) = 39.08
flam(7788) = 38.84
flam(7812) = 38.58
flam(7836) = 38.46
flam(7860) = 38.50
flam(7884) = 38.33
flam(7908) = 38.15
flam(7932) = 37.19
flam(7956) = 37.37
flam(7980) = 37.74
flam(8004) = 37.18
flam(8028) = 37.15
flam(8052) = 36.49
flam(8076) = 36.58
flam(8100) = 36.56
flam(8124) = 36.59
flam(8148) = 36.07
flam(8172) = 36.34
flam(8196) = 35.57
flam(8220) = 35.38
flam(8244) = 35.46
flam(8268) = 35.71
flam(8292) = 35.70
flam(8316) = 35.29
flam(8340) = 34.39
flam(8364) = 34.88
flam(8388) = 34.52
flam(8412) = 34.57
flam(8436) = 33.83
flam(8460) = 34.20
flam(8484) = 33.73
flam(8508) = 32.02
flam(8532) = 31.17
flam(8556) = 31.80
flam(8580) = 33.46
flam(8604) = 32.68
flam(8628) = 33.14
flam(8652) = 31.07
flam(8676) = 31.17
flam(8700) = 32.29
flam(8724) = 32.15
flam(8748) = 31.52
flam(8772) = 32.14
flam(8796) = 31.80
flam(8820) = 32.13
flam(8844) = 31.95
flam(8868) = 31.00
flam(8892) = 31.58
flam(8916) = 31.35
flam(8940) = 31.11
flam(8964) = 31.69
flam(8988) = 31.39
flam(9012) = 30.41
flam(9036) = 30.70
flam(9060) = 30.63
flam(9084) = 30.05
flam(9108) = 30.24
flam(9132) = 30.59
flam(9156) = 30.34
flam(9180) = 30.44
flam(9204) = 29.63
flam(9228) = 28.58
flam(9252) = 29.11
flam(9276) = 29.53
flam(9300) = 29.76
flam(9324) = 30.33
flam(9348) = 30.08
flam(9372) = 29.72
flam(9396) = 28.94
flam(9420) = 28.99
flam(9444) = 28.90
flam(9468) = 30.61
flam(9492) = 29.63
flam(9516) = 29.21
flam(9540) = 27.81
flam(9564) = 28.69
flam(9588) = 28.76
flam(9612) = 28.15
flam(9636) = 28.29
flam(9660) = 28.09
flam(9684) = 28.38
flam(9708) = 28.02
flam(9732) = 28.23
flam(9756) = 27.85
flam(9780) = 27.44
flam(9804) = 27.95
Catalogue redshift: 0.00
